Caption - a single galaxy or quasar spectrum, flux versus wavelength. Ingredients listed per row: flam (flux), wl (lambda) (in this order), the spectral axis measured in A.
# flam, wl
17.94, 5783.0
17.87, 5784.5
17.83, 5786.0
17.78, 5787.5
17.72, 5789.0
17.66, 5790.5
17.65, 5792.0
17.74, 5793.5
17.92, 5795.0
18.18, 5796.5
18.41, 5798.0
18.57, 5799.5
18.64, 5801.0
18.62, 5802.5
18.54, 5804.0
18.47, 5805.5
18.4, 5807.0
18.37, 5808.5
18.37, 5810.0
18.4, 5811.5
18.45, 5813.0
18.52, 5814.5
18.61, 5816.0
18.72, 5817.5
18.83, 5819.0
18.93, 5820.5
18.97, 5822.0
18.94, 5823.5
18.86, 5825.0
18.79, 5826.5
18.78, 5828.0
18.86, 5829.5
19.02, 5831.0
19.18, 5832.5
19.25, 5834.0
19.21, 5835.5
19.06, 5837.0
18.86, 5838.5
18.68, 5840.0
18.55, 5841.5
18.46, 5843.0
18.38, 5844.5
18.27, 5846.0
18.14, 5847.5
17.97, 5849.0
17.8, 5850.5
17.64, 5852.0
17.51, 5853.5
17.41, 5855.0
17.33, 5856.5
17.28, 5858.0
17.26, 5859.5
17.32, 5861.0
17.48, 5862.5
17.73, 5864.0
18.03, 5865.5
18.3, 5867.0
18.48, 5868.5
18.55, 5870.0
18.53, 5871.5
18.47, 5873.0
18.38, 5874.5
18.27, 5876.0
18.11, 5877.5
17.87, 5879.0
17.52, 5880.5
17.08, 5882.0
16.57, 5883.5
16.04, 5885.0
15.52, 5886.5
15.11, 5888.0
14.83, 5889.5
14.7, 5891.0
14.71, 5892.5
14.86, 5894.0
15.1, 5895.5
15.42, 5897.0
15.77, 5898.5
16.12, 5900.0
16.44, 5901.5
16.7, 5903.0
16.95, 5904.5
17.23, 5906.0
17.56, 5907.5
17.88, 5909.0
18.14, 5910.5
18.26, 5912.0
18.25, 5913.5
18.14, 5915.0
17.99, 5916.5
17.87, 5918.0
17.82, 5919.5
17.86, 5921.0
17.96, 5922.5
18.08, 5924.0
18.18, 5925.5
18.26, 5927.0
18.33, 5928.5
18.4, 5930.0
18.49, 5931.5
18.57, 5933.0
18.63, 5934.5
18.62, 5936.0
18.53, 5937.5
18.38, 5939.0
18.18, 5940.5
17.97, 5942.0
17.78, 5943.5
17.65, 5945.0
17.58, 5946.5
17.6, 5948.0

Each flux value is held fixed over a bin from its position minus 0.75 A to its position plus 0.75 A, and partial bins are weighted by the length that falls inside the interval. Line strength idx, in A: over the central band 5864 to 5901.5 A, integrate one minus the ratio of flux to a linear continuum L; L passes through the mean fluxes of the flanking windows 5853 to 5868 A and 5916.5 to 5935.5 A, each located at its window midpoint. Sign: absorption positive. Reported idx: 2.1 A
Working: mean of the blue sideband 17.6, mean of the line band 16.8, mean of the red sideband 18.2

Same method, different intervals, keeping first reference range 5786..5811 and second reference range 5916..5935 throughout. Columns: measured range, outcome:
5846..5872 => 0.5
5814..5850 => -1.1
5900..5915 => 0.6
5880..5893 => 1.7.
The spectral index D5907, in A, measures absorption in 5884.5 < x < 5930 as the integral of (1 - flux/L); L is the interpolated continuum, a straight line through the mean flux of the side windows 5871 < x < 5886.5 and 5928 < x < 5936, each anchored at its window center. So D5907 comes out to 3.0 A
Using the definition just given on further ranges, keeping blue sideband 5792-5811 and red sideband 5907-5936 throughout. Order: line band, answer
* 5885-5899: 2.3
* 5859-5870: 0.2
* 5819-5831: -0.4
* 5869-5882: 0.0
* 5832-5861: 0.1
